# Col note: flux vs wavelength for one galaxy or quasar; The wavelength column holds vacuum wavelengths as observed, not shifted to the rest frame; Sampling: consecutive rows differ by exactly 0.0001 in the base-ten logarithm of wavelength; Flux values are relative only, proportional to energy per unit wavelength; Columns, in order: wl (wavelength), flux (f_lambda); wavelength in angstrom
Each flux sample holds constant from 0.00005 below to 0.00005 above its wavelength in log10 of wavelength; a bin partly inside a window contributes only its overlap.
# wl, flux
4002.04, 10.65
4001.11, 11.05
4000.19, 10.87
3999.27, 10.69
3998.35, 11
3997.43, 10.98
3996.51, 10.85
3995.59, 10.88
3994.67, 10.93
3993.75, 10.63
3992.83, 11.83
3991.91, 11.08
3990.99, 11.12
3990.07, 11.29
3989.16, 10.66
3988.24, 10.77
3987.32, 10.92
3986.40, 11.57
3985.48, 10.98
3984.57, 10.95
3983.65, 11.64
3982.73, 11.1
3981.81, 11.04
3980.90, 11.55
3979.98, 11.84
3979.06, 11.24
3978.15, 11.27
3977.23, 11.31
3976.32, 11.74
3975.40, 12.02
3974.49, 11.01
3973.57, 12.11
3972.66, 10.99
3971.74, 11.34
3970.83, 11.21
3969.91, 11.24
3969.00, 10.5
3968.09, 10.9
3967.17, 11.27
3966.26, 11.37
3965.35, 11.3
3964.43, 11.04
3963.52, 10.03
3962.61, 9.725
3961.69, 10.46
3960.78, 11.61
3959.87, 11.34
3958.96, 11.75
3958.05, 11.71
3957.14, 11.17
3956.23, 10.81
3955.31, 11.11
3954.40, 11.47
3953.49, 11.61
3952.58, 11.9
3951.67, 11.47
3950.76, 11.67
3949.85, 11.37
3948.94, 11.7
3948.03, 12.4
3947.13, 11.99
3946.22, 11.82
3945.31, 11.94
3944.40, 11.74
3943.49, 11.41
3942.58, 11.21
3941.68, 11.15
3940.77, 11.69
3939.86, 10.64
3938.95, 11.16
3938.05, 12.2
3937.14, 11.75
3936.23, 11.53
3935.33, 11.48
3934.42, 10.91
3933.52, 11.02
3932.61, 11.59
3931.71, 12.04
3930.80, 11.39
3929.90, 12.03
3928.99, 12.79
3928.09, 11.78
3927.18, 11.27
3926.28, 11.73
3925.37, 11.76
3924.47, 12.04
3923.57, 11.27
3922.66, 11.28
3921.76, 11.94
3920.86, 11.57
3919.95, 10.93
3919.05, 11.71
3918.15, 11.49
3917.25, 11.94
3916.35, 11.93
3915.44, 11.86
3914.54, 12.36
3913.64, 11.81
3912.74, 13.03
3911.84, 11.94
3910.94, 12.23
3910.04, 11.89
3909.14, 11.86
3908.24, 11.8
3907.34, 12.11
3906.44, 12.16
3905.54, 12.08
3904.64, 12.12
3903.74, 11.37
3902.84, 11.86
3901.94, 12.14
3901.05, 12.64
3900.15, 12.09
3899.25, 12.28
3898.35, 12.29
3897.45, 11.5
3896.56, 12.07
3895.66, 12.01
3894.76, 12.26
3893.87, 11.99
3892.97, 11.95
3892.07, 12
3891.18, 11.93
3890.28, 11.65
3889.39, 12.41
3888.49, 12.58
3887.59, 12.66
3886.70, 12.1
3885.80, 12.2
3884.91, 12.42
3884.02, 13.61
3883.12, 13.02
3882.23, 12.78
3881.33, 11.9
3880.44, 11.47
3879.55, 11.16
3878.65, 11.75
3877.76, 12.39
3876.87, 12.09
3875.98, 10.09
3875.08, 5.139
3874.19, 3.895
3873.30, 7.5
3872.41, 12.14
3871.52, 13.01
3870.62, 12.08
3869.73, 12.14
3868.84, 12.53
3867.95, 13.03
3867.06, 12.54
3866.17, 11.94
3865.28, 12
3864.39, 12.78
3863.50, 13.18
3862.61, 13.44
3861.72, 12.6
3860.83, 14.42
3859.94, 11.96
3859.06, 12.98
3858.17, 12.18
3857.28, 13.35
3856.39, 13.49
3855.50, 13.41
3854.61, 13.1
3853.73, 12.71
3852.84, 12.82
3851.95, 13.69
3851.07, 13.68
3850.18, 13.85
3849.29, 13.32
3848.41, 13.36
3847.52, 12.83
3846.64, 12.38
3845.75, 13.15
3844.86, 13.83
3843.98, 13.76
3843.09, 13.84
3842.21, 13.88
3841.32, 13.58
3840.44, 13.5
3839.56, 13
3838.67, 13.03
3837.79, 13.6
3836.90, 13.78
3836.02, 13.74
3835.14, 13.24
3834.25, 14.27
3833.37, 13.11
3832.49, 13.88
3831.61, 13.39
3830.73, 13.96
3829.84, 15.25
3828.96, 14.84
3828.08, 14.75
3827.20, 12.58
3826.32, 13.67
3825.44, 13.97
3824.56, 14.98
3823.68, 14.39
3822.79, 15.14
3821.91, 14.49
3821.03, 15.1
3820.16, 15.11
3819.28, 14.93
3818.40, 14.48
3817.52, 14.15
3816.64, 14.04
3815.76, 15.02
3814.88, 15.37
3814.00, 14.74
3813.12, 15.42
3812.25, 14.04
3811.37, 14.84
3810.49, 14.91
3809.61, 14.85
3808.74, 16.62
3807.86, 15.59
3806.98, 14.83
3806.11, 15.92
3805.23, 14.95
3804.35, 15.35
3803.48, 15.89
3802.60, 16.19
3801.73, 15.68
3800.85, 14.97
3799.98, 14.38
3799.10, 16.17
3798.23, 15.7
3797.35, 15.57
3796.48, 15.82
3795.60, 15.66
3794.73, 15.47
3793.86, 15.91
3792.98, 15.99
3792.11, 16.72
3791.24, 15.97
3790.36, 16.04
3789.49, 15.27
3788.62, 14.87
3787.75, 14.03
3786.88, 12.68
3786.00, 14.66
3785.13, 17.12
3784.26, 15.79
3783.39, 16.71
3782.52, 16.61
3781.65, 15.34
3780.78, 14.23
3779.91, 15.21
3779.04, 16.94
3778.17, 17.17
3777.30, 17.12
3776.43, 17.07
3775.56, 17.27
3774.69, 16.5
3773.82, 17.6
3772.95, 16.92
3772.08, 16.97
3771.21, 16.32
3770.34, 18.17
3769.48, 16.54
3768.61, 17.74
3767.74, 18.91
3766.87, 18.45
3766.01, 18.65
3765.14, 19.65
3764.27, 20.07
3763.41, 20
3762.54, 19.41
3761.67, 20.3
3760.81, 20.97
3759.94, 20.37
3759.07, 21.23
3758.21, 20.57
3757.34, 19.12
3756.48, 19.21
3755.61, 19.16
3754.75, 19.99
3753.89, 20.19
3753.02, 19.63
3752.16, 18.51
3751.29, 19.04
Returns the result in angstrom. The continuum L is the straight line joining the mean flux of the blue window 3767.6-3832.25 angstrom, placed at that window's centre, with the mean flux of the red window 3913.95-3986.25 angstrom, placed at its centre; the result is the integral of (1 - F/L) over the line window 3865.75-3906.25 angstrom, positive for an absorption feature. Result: 4.44 angstrom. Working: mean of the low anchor 15.5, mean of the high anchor 11.5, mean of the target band 11.7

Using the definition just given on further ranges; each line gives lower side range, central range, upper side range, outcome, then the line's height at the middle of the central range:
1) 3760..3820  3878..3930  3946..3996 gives 4.31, 13.1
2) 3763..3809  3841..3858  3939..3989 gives 1.39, 14.5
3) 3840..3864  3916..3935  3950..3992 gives 0.59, 12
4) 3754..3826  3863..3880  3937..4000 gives 3.56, 14.1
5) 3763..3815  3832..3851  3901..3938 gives 1.24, 14.4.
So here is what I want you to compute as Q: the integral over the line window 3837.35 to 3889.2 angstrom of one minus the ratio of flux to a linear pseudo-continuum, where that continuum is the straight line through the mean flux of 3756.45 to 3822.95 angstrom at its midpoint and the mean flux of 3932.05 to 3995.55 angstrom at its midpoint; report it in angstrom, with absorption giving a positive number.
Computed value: 6.7 angstrom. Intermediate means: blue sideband 16.4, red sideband 11.3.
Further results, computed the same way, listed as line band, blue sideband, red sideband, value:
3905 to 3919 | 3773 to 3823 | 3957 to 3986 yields 0.7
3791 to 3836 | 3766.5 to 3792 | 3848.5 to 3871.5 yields -0.1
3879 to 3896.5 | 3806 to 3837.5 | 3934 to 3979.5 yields 1.0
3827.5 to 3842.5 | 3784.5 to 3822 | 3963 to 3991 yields 0.7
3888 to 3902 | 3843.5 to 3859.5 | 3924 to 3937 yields 0.3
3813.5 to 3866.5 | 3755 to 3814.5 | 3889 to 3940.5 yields 3.4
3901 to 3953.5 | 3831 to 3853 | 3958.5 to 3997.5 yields 1.2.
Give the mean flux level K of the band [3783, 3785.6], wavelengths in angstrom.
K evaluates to 16.5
